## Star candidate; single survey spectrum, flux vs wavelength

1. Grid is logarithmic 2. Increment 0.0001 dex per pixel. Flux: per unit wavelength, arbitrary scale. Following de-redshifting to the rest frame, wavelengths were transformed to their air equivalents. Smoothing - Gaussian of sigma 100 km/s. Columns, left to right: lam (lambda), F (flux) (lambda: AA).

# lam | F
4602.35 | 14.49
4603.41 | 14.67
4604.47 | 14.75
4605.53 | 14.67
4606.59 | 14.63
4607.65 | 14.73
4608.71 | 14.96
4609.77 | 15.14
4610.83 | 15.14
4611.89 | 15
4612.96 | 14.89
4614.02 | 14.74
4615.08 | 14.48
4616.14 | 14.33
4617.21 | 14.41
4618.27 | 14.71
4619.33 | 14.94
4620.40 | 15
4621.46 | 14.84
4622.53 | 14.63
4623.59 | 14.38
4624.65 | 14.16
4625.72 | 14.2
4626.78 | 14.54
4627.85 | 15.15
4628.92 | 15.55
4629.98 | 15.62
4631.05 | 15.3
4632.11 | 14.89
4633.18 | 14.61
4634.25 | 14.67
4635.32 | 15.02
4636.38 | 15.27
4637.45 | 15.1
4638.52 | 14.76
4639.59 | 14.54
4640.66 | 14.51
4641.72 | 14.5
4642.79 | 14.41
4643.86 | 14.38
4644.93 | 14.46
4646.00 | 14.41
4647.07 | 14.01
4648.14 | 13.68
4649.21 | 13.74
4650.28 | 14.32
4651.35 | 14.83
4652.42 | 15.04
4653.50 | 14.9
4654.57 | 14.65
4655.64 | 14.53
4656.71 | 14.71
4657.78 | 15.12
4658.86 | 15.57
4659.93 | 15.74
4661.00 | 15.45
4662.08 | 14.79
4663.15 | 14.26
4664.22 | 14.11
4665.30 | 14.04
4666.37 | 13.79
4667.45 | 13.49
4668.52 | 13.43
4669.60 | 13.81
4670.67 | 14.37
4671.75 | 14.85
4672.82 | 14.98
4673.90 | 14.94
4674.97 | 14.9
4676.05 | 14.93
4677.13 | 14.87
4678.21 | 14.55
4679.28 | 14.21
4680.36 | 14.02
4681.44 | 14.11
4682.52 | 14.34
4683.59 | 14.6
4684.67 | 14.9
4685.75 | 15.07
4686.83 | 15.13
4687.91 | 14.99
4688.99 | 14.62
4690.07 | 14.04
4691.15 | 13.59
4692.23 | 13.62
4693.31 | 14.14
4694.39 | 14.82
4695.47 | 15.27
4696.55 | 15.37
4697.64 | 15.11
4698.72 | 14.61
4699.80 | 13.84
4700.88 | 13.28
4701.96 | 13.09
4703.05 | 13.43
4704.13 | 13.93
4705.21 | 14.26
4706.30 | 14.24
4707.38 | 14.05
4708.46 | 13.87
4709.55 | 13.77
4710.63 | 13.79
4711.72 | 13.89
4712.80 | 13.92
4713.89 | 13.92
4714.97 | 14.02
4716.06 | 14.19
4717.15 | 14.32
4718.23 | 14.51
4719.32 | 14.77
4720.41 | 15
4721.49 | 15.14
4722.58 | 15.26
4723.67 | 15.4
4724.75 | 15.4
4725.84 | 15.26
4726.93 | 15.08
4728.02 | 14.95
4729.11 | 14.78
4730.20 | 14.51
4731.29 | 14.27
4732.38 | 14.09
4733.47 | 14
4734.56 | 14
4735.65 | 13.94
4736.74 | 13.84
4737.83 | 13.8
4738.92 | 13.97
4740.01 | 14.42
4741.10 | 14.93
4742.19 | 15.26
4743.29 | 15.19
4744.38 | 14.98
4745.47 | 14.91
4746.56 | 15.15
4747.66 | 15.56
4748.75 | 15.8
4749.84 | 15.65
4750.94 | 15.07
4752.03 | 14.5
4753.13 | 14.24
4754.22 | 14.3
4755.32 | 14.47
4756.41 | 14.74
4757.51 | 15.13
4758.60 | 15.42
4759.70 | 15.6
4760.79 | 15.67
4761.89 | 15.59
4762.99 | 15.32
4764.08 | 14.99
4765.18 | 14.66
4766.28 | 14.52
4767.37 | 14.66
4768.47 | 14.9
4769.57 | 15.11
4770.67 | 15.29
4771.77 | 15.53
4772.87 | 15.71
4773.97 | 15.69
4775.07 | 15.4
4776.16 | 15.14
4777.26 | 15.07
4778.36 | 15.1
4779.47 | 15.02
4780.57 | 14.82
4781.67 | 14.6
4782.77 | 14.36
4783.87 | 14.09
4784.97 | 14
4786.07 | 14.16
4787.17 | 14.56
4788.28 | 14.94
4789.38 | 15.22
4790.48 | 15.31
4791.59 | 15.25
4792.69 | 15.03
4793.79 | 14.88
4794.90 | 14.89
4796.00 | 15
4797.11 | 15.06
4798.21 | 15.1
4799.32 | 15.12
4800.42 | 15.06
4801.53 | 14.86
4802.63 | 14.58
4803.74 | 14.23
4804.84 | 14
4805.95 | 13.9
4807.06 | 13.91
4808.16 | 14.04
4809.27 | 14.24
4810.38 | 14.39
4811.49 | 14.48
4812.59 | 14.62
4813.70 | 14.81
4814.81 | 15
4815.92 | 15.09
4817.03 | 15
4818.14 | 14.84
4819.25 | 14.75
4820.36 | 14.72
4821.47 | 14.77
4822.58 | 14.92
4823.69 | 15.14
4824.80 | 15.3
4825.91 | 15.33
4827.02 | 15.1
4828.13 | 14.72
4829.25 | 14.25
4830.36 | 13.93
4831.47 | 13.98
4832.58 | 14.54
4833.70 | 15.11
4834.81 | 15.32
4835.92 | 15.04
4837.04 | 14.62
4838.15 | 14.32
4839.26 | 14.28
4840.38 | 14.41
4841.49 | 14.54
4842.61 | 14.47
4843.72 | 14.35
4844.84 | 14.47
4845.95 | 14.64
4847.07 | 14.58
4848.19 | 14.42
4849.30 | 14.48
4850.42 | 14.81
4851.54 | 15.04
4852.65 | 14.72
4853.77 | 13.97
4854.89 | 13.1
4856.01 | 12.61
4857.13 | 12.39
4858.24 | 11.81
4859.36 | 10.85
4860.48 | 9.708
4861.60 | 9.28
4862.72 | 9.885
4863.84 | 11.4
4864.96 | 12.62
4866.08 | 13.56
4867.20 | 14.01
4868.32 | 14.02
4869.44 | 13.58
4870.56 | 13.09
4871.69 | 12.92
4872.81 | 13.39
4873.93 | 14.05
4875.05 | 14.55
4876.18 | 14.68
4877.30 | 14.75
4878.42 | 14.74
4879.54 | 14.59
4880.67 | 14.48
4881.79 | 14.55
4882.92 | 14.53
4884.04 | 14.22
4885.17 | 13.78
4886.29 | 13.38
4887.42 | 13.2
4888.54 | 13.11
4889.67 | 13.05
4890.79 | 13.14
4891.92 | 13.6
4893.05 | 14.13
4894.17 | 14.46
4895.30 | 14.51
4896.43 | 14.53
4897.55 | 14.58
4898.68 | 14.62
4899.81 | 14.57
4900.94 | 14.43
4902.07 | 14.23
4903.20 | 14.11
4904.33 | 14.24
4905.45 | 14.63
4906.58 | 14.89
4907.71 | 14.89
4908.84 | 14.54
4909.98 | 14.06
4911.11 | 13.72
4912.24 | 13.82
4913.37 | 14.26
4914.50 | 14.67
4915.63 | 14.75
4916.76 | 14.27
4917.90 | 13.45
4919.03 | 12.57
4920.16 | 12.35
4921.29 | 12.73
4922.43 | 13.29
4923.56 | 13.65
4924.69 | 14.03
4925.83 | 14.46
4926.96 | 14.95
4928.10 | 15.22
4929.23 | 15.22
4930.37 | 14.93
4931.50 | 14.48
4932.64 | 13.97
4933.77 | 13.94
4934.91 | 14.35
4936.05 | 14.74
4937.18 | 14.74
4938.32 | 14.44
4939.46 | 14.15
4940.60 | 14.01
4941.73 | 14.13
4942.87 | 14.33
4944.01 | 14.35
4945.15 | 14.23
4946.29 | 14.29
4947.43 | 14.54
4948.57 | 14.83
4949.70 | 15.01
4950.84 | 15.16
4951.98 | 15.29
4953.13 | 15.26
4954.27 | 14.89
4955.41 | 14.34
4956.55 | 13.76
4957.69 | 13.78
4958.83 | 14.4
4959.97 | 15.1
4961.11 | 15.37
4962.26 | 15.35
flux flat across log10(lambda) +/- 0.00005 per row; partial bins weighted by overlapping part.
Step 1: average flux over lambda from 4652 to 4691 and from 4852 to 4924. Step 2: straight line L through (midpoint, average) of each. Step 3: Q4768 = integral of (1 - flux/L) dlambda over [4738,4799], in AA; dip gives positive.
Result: -3.6 AA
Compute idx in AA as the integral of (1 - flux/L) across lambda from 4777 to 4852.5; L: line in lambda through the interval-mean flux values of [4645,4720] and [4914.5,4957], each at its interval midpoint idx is -1.8 AA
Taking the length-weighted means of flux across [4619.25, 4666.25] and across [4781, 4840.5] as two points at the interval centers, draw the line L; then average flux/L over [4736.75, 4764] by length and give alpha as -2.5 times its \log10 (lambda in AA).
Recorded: -0.020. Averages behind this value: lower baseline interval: 14.7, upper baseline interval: 14.7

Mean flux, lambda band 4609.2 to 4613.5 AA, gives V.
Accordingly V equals 15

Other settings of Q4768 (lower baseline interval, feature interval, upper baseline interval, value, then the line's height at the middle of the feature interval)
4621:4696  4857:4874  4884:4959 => 2.5 AA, 14.3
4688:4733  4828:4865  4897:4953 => 1.9 AA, 14.3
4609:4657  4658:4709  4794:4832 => 0.9 AA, 14.7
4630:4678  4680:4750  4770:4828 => 1.0 AA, 14.7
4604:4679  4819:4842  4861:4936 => -1.0 AA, 14.1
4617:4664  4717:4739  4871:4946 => -0.1 AA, 14.5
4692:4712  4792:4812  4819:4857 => -0.3 AA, 14.4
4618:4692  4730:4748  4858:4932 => -0.2 AA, 14.3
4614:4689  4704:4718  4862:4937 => 0.4 AA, 14.5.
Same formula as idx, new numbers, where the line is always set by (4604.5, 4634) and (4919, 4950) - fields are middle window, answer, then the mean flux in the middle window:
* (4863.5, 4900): 1.10 AA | 13.9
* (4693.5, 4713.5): 0.70 AA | 14.1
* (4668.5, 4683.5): 0.21 AA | 14.5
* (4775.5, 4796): -0.44 AA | 14.8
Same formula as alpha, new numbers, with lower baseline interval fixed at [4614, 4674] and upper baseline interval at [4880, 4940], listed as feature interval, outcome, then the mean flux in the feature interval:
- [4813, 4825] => -0.05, 14.9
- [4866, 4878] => 0.02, 13.9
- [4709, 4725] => 0.00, 14.5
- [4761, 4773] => -0.05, 15.1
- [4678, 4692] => 0.01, 14.5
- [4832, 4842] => -0.03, 14.7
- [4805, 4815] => 0.00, 14.3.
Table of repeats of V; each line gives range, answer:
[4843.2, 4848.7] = 14.5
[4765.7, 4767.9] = 14.6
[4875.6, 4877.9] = 14.7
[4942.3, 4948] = 14.3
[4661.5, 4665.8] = 14.3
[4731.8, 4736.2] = 14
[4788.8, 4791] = 15.3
